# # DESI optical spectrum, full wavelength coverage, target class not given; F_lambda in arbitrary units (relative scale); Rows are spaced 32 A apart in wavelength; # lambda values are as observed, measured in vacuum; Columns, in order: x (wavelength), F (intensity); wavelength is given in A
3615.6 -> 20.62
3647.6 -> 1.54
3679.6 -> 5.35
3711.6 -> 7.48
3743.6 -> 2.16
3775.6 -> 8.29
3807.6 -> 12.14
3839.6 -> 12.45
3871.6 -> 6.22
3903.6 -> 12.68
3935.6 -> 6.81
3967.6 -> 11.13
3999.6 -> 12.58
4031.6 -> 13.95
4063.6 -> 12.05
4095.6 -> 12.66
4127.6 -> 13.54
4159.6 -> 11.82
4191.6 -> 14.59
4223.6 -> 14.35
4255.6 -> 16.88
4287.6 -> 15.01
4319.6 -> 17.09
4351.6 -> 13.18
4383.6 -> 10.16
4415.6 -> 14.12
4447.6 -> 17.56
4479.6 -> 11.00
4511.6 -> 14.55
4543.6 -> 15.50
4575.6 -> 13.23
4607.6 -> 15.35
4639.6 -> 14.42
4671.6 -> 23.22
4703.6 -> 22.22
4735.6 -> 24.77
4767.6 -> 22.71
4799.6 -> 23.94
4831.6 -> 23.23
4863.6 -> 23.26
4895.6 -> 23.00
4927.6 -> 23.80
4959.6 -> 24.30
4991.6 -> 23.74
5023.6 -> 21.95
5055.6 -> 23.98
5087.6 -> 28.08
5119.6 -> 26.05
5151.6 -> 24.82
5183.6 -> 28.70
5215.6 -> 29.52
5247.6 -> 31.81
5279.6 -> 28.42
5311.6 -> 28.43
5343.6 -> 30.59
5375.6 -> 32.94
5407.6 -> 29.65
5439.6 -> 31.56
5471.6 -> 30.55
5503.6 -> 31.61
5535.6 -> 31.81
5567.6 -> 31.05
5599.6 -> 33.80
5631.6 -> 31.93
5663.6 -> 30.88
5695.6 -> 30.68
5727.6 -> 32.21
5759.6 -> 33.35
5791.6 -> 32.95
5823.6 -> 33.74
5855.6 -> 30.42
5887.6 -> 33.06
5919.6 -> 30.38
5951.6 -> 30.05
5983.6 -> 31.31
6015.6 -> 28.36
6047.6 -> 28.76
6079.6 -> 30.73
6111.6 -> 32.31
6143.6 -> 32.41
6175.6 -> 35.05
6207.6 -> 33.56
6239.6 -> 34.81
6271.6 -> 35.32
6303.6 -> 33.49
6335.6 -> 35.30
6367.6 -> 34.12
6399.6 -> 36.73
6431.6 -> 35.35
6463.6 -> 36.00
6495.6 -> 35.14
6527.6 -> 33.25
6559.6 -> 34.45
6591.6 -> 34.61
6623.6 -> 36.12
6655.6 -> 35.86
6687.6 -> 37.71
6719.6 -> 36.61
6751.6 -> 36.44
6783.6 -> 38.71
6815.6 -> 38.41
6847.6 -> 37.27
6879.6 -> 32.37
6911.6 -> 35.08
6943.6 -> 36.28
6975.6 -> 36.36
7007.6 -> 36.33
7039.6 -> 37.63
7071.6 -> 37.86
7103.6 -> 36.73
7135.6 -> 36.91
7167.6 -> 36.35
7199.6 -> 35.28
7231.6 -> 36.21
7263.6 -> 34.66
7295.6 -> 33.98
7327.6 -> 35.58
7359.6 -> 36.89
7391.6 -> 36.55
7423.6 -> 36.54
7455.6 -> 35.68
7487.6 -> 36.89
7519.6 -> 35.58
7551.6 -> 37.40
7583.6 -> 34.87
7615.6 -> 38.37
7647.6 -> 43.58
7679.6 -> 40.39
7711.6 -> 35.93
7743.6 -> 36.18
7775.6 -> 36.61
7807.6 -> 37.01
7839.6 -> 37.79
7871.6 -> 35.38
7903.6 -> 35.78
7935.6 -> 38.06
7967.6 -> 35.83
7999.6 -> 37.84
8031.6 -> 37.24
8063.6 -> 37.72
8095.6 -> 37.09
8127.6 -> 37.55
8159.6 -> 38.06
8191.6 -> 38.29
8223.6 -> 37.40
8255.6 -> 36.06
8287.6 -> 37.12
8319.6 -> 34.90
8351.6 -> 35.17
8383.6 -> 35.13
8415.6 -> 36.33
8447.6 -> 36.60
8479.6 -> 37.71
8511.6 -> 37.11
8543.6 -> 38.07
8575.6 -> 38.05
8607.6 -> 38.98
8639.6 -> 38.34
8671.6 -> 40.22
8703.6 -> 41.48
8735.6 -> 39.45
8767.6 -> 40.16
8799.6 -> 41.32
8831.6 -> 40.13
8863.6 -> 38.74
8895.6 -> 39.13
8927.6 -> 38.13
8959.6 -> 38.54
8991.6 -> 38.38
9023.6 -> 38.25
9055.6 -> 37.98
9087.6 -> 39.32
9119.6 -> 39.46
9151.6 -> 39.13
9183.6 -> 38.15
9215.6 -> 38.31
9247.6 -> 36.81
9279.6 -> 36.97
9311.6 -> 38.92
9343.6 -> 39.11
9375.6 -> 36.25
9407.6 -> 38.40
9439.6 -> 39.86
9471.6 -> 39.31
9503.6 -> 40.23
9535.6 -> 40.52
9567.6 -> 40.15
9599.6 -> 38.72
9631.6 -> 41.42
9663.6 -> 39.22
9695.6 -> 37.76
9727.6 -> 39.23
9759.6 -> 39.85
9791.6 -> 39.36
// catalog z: 0.17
